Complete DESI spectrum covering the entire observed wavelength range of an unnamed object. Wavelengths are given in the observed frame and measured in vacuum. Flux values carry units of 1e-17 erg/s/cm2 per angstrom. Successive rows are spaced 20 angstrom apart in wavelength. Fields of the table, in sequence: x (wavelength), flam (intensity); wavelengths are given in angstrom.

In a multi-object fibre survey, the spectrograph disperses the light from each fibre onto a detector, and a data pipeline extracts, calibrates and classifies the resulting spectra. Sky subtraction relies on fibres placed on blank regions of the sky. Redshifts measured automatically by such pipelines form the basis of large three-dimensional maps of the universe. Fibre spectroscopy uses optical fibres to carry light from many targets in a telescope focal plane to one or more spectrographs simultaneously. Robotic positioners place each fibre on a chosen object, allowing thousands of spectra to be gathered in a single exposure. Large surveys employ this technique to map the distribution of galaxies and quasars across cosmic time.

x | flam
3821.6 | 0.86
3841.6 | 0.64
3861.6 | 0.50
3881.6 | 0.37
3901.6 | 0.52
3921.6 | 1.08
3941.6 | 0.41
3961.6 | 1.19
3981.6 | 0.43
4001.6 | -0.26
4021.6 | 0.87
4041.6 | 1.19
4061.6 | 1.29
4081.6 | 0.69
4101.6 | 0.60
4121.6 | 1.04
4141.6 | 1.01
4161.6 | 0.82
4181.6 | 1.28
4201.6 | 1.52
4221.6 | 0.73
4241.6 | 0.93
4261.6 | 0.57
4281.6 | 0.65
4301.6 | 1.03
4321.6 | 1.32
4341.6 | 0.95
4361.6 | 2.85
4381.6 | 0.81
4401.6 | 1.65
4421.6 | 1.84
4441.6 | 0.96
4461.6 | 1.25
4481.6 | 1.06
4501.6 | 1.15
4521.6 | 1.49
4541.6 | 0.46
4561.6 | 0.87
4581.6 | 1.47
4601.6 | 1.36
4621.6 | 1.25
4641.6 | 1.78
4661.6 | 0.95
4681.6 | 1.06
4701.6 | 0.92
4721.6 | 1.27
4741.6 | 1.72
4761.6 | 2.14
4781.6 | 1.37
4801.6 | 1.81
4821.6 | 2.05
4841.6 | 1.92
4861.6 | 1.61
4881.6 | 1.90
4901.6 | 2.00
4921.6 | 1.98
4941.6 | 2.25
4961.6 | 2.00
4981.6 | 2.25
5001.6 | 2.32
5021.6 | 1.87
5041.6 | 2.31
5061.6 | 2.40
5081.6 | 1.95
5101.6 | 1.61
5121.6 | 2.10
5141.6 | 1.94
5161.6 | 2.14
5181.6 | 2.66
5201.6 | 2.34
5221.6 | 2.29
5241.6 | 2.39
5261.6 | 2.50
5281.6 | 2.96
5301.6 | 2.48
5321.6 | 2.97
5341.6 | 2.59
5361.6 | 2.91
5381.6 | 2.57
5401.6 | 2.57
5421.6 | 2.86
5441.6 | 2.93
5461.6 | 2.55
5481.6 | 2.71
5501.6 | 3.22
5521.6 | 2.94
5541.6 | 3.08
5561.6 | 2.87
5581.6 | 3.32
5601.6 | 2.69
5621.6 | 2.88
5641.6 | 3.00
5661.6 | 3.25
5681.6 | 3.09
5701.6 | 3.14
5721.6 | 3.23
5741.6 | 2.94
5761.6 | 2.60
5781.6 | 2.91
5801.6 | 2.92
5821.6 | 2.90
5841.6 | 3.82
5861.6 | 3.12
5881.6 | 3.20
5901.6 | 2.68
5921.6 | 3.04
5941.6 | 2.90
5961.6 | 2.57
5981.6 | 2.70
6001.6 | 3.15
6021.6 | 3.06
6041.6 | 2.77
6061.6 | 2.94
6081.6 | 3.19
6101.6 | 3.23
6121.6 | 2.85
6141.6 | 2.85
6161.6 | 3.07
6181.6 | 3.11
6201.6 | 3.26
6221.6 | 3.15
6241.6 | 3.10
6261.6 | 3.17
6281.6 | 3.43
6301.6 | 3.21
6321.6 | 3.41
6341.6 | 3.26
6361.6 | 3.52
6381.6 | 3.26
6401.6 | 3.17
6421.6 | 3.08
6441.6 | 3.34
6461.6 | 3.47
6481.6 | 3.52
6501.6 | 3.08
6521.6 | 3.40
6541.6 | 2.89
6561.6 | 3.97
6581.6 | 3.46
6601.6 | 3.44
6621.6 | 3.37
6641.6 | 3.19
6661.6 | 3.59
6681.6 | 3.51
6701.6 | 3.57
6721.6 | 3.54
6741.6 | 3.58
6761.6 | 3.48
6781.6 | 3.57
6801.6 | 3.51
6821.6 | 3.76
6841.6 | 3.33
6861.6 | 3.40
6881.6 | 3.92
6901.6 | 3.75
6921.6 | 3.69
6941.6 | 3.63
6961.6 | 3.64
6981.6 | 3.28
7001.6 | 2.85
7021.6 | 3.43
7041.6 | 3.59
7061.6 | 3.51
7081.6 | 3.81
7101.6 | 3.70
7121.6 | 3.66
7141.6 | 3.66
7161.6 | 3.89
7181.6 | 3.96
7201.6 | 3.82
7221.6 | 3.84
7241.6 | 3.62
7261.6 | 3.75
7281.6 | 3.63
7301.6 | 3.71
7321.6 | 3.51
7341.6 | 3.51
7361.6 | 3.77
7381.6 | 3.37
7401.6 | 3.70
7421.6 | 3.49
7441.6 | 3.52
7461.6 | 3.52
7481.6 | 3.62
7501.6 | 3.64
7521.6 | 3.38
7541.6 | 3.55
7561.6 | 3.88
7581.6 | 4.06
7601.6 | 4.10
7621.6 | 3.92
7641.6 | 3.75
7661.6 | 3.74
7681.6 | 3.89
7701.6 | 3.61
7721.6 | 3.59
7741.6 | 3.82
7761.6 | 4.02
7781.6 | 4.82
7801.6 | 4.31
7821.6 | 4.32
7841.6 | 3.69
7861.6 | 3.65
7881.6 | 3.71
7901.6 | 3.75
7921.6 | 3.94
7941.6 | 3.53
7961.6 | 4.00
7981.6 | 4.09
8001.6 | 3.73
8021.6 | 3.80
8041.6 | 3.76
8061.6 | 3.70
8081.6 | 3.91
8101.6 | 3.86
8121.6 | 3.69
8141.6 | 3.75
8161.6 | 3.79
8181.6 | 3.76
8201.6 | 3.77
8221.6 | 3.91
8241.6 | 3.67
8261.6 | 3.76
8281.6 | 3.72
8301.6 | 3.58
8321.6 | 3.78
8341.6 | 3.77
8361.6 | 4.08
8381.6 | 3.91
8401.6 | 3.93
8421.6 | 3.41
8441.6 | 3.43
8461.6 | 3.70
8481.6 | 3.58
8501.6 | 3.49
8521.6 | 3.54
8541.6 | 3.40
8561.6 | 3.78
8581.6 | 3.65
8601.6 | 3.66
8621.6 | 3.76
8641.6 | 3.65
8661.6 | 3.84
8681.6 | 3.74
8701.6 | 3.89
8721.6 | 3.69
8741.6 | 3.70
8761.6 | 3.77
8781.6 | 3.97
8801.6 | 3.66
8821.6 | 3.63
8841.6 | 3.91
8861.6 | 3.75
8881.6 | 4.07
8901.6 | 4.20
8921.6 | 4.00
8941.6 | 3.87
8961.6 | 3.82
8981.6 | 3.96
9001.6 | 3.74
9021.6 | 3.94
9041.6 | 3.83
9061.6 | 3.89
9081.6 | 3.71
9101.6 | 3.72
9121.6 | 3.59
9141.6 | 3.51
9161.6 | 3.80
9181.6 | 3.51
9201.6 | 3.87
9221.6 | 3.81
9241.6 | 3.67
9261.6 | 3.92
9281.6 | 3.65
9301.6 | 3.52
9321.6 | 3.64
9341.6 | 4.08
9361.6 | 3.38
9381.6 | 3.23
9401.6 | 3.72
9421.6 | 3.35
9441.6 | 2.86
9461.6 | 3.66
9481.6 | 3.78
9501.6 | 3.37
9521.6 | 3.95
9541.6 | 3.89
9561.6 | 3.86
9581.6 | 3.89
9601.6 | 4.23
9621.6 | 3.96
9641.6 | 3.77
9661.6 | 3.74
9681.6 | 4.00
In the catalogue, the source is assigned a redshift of 0.187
